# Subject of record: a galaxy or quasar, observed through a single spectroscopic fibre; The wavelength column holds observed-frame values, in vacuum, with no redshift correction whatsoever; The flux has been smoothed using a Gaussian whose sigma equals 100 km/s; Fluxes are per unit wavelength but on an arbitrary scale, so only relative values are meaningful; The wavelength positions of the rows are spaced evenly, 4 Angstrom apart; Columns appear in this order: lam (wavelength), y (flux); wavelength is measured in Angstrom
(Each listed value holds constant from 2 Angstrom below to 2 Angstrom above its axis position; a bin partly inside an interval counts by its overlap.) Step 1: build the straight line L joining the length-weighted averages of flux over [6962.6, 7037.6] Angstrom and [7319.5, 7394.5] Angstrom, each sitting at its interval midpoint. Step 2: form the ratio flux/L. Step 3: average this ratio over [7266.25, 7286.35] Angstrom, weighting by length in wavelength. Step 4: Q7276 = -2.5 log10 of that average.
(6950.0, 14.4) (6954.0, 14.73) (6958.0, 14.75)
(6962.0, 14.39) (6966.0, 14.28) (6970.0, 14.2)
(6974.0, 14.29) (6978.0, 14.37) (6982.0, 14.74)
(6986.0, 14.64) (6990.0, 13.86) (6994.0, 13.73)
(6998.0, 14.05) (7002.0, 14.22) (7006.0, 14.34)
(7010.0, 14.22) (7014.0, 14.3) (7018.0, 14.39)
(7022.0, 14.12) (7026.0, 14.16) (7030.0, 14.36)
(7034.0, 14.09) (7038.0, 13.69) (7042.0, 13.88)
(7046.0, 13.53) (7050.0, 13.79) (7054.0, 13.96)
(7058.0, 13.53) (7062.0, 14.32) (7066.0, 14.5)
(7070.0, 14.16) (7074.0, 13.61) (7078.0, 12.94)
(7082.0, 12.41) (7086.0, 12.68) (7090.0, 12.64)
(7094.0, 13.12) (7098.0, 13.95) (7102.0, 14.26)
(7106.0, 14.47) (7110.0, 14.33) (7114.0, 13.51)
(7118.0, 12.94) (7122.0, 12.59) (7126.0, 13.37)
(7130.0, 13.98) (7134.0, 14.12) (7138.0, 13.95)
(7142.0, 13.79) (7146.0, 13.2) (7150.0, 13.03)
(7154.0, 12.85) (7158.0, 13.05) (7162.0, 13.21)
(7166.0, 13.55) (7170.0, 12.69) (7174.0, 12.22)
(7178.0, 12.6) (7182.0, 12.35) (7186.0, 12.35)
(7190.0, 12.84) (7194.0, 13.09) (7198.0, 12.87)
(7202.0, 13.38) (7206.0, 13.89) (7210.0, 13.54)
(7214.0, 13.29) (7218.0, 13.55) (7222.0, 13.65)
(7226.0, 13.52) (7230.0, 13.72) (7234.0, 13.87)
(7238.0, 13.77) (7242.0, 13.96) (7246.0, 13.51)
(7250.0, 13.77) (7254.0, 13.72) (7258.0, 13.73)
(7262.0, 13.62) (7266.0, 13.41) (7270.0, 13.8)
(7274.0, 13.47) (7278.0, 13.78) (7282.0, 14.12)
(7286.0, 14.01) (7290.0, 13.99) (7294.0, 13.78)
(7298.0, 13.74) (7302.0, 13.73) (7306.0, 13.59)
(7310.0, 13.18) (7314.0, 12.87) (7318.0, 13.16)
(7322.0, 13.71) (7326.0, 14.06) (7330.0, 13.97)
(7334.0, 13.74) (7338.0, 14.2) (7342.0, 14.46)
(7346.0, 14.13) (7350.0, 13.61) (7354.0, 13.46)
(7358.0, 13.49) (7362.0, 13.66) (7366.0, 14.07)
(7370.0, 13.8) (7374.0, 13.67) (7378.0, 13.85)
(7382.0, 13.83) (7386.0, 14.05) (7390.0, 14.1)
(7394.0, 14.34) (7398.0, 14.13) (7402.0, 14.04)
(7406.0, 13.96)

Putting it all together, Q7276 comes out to 0.01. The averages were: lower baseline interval 14.2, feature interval 13.8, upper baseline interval 13.9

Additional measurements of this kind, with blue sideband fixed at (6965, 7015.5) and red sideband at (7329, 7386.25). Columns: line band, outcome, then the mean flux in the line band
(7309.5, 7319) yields 0.069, 13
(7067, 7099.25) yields 0.074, 13.2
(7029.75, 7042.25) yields 0.017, 14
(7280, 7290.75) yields -0.009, 14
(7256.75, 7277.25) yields 0.027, 13.6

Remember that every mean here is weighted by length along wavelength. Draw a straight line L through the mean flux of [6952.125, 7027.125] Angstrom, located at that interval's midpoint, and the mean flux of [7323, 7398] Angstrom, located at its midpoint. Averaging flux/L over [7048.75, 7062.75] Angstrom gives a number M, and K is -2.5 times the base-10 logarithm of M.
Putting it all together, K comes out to 0.03 mag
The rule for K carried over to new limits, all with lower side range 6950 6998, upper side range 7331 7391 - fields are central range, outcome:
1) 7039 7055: 0.04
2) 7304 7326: 0.04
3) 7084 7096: 0.11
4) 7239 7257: 0.02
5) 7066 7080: 0.04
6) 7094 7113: 0.01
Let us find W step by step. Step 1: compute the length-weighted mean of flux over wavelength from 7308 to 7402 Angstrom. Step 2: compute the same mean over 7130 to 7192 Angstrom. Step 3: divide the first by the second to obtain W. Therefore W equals 1.1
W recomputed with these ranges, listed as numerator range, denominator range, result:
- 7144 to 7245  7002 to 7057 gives 0.94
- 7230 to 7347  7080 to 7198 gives 1.04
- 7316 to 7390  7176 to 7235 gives 1.05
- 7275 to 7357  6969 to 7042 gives 0.97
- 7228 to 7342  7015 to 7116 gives 1.00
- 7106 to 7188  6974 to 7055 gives 0.94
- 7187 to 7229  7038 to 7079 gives 0.96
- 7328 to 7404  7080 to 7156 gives 1.04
